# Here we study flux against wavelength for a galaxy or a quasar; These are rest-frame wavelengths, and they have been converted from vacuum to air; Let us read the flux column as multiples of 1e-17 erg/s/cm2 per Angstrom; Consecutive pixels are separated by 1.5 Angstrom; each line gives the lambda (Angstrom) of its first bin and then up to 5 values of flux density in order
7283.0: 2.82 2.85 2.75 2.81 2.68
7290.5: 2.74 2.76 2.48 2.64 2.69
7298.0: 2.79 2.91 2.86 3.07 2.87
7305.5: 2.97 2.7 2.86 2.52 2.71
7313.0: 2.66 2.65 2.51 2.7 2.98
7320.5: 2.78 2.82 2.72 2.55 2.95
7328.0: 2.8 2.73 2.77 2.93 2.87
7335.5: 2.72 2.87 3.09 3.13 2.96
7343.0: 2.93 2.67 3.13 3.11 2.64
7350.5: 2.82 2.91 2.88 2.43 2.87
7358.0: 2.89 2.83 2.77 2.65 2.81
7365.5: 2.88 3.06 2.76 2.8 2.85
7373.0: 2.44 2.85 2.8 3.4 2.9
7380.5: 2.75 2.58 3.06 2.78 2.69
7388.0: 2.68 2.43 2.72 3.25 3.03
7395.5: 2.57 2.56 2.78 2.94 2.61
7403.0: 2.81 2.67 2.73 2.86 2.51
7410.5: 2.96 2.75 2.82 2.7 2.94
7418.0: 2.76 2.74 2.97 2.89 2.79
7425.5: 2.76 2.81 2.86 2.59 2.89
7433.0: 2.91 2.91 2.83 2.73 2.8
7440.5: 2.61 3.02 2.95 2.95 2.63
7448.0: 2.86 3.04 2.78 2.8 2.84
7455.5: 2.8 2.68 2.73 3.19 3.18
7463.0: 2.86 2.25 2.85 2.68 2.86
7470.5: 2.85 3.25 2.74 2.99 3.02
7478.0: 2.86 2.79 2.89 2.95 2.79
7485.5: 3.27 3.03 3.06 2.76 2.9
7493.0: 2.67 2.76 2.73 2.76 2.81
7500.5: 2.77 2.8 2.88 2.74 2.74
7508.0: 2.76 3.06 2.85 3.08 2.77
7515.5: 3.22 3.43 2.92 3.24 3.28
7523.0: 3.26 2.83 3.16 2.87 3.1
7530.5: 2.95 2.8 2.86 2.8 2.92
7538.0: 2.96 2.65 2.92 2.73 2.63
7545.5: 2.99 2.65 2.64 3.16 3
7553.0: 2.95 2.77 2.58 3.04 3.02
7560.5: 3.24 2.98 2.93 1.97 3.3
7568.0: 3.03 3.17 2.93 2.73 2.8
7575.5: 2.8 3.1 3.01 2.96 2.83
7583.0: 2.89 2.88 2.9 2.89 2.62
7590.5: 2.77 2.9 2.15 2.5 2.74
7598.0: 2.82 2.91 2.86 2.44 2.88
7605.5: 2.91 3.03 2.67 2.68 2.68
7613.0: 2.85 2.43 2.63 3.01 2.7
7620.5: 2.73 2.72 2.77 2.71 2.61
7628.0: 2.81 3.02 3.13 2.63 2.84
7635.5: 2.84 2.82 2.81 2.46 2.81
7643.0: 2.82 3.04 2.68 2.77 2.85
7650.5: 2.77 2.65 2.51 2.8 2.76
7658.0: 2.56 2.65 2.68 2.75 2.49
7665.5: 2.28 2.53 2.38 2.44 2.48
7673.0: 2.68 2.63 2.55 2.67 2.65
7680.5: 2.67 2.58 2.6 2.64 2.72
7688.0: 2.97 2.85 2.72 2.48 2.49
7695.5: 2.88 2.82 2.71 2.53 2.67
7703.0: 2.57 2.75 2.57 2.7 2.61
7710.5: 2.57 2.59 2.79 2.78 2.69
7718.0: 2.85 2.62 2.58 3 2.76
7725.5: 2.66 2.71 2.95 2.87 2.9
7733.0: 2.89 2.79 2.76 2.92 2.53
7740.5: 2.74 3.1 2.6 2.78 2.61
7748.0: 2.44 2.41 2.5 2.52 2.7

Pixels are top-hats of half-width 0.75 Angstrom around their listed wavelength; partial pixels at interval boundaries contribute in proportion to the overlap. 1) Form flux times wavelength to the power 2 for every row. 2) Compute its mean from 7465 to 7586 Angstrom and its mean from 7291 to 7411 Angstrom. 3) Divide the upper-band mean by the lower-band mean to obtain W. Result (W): 1.1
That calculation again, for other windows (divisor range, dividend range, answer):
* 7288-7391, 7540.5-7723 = 1.06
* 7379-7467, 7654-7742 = 1.03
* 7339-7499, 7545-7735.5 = 1.03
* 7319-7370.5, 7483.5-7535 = 1.08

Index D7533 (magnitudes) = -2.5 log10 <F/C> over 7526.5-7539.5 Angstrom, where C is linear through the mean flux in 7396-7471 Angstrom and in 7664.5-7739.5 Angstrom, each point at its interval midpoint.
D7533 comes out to -0.05 mag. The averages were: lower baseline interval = 2.8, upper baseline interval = 2.68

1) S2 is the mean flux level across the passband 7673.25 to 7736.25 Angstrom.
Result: 2.71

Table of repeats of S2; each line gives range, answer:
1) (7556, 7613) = 2.83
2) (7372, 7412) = 2.78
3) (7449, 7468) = 2.82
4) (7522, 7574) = 2.9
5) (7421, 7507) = 2.85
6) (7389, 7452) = 2.8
